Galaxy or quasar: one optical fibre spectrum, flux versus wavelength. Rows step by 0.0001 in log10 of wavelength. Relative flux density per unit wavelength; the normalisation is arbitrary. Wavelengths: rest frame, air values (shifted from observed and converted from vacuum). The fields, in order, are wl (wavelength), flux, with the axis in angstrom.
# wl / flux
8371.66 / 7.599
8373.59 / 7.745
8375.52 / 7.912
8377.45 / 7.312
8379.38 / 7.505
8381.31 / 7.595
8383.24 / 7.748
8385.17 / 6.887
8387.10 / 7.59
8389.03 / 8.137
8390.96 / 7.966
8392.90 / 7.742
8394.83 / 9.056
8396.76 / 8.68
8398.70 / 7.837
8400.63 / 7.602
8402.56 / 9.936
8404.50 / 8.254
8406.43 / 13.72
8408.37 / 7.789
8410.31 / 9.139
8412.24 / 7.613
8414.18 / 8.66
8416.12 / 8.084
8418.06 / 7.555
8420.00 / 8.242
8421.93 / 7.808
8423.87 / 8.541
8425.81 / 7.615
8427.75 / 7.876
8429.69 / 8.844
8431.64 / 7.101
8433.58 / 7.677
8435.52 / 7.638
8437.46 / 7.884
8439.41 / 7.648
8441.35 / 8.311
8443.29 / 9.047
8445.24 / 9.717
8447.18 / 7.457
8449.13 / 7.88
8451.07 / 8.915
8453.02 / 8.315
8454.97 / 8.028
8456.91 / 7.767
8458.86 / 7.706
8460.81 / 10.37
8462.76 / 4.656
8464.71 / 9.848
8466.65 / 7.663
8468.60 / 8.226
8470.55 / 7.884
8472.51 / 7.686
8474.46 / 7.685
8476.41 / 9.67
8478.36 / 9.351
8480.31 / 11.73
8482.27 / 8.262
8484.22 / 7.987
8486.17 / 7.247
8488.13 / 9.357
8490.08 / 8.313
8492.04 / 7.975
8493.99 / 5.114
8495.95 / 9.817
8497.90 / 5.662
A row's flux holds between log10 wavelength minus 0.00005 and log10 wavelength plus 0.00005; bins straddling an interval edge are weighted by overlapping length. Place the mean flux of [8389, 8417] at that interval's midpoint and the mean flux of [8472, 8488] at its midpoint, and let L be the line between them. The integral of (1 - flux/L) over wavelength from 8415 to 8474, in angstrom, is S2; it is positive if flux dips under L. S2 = 4.5 angstrom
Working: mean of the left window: 8.7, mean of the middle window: 8.06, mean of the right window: 8.77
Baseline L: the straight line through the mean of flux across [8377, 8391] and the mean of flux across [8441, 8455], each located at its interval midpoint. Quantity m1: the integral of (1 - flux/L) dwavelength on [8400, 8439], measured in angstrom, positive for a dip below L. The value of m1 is -1.5 angstrom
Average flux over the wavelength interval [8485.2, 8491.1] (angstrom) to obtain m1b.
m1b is 8.3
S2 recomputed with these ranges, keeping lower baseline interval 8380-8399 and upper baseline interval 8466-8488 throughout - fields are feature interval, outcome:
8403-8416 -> -1.8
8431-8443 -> 0.7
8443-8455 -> -0.2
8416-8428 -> 0.3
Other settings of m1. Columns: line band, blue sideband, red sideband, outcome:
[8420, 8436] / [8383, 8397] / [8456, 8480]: 0.41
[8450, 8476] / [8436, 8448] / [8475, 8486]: 2.06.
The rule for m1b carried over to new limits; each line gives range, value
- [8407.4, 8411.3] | 8.46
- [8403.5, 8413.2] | 9.31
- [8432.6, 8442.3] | 7.83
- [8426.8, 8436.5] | 7.83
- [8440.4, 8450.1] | 8.48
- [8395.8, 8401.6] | 8.04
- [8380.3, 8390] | 7.59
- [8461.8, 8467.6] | 7.41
